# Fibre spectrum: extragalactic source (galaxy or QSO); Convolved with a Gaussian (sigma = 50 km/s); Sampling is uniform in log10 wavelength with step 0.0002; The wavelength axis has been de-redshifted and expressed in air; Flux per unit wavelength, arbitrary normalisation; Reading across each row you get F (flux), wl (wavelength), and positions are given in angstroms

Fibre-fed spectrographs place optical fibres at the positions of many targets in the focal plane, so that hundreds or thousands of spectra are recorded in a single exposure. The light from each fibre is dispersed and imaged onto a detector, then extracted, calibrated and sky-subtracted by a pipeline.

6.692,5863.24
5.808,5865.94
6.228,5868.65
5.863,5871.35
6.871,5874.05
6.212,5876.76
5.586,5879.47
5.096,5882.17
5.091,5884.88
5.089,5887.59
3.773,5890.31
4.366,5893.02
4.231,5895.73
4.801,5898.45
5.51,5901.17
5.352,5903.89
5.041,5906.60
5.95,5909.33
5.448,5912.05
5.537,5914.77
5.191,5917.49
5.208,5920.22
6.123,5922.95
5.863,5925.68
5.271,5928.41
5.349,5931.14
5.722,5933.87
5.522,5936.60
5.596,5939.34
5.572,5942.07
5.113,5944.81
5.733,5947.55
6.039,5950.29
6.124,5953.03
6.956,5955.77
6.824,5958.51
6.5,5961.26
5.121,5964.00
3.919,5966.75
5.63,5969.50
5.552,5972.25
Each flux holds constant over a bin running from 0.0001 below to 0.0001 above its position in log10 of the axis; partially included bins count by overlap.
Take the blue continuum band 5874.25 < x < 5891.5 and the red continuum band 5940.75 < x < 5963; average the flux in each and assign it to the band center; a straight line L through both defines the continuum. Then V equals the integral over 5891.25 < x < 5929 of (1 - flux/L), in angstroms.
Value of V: 2.3 angstroms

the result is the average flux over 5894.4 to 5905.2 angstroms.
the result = 4.97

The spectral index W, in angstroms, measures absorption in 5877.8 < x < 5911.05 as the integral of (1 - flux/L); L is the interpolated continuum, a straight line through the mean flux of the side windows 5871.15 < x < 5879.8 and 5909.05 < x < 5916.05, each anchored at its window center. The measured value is 5.0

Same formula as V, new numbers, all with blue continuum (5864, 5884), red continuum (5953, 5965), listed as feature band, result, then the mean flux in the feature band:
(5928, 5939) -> 1.3 angstroms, 5.5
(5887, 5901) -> 3.6 angstroms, 4.5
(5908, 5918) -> 0.9 angstroms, 5.56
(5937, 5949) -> 1.5 angstroms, 5.51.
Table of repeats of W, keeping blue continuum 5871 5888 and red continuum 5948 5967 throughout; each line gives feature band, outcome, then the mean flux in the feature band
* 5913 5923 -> 0.7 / 5.43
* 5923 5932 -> 0.5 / 5.59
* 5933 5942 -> 0.5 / 5.6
